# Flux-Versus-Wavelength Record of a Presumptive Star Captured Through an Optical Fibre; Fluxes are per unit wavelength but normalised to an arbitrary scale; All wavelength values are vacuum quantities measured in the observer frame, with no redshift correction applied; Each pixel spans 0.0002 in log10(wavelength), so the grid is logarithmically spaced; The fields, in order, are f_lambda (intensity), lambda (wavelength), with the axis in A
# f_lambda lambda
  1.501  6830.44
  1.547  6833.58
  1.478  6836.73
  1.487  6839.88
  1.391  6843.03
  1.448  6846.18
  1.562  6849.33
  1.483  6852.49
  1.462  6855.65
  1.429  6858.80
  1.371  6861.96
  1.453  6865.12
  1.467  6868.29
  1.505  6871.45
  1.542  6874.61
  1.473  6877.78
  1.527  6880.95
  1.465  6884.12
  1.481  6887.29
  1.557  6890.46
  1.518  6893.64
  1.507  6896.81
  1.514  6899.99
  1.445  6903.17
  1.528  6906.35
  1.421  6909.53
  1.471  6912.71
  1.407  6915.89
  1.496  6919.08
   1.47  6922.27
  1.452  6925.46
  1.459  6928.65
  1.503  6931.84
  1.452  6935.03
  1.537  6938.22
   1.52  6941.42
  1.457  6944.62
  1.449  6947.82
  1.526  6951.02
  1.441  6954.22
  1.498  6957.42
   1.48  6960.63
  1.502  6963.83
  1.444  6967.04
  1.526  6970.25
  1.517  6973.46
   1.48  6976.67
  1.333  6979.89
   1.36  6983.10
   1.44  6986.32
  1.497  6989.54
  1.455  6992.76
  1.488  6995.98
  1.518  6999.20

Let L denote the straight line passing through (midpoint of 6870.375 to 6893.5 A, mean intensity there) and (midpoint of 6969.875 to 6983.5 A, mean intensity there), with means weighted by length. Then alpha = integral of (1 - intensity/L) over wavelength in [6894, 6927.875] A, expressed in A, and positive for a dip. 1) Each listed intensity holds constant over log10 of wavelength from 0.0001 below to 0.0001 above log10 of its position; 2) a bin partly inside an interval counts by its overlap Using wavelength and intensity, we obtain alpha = 0.4 A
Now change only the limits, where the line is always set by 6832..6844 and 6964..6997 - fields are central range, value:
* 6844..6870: 0.3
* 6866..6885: -0.3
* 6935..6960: -0.4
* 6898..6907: -0.1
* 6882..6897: -0.4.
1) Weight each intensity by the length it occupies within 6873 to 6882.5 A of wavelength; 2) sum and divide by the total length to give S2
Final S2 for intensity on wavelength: 1.51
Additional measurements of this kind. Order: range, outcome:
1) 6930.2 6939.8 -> 1.5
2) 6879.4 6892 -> 1.51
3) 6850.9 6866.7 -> 1.44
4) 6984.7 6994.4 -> 1.46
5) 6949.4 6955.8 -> 1.48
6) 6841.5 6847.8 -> 1.42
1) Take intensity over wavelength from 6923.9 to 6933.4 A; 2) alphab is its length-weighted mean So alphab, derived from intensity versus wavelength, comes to 1.47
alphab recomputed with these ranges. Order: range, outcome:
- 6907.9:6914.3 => 1.45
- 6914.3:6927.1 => 1.46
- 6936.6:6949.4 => 1.49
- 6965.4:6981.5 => 1.46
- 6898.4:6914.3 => 1.48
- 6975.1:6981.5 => 1.41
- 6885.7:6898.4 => 1.52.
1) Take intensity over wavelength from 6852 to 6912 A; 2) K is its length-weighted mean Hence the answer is 1.48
